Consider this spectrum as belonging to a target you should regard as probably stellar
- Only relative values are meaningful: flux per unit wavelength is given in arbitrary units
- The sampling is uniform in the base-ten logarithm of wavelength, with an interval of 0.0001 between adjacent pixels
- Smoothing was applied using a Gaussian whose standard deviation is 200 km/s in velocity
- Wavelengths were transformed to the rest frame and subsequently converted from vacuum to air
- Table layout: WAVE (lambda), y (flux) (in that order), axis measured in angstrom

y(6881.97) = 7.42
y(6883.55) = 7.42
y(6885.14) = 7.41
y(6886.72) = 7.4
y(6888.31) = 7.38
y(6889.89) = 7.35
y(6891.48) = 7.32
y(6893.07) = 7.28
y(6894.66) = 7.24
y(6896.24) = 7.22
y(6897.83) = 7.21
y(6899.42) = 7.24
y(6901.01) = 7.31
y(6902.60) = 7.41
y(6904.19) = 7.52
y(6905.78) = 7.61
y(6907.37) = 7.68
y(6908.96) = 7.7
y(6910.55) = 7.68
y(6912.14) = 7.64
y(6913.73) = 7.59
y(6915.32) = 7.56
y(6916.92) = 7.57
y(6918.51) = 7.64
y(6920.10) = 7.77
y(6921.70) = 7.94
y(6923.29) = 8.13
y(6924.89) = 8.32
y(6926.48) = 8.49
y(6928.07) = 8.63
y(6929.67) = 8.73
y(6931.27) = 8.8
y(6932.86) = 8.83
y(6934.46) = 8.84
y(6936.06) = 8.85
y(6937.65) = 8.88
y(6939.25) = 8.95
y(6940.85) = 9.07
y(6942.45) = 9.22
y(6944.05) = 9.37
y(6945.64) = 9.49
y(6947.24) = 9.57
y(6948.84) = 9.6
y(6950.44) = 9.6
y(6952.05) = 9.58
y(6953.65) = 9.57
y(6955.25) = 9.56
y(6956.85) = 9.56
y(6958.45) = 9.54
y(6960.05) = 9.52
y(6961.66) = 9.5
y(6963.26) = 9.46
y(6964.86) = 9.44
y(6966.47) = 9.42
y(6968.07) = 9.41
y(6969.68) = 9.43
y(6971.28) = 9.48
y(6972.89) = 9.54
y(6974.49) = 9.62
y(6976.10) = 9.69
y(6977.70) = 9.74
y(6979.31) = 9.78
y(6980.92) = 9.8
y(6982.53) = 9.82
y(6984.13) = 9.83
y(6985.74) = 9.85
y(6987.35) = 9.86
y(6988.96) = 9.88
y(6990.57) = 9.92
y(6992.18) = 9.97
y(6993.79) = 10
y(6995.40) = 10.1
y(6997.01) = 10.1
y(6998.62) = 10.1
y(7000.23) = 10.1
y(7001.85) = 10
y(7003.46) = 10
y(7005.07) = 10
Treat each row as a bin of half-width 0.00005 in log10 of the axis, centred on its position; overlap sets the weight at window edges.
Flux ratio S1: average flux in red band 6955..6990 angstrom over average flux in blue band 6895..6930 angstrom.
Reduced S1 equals 1.24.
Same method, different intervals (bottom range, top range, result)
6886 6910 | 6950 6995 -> 1.31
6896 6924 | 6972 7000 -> 1.30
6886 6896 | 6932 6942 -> 1.22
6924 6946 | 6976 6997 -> 1.11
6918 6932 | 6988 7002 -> 1.21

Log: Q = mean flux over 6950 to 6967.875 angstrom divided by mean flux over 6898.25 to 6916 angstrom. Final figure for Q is 1.3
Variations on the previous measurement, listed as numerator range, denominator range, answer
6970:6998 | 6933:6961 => 1.05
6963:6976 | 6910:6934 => 1.17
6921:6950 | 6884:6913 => 1.20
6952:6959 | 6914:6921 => 1.25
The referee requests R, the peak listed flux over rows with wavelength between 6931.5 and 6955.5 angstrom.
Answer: 9.6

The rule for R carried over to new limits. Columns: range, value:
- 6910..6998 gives 10.1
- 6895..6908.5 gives 7.68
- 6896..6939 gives 8.88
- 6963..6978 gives 9.74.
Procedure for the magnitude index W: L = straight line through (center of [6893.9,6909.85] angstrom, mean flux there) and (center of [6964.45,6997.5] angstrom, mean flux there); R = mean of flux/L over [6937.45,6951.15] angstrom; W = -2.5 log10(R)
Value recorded -0.079 mag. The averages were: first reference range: 7.42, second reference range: 9.75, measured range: 9.32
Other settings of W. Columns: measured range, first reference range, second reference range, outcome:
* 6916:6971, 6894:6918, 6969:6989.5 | -0.05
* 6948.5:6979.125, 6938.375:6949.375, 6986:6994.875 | 0.00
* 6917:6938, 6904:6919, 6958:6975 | -0.03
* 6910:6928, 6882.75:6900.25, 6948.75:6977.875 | 0.04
